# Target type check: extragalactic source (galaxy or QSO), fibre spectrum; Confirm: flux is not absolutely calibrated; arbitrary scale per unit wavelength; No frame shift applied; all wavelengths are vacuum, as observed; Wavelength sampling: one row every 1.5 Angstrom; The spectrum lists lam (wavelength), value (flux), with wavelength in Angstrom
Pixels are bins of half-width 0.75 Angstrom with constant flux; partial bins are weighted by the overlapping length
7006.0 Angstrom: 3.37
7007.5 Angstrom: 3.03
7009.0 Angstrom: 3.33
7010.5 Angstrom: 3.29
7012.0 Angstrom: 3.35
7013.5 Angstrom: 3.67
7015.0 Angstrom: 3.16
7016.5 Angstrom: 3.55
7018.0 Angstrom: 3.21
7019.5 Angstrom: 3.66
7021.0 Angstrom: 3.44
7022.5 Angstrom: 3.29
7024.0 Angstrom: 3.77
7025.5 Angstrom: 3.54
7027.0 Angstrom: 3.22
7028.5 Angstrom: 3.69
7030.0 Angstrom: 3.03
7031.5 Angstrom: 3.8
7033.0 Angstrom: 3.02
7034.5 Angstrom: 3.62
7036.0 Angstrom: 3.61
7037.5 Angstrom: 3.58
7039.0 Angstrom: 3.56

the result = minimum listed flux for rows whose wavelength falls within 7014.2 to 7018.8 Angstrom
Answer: 3.16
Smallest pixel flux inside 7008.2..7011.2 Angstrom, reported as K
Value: 3.29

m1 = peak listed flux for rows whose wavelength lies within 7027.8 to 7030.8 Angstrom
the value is 3.69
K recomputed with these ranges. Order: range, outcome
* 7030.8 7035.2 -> 3.02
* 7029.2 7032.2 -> 3.03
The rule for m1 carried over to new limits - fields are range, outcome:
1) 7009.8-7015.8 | 3.67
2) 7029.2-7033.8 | 3.8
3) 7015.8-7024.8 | 3.77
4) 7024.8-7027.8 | 3.54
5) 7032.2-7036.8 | 3.62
